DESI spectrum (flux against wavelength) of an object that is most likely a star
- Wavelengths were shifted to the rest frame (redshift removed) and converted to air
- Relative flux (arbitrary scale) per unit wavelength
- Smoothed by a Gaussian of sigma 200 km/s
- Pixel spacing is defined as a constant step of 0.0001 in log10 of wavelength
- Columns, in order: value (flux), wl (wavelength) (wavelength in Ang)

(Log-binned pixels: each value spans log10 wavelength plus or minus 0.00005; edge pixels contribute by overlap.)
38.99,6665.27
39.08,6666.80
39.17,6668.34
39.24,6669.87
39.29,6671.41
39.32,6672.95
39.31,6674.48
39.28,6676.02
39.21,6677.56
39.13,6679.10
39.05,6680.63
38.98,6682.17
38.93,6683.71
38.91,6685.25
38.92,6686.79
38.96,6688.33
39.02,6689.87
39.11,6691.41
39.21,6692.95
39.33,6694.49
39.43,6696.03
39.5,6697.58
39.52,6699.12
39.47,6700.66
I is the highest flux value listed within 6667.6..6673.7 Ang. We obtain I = 39.32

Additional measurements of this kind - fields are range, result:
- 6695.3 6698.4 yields 39.5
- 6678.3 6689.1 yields 39.13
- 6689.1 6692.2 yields 39.11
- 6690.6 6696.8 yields 39.43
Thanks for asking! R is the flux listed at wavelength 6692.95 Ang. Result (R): 39.21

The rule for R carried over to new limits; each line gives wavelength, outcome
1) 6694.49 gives 39.33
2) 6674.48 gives 39.31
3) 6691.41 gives 39.11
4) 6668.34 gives 39.17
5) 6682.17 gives 38.98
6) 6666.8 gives 39.08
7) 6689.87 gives 39.02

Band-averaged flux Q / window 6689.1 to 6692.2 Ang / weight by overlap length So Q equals 39.1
